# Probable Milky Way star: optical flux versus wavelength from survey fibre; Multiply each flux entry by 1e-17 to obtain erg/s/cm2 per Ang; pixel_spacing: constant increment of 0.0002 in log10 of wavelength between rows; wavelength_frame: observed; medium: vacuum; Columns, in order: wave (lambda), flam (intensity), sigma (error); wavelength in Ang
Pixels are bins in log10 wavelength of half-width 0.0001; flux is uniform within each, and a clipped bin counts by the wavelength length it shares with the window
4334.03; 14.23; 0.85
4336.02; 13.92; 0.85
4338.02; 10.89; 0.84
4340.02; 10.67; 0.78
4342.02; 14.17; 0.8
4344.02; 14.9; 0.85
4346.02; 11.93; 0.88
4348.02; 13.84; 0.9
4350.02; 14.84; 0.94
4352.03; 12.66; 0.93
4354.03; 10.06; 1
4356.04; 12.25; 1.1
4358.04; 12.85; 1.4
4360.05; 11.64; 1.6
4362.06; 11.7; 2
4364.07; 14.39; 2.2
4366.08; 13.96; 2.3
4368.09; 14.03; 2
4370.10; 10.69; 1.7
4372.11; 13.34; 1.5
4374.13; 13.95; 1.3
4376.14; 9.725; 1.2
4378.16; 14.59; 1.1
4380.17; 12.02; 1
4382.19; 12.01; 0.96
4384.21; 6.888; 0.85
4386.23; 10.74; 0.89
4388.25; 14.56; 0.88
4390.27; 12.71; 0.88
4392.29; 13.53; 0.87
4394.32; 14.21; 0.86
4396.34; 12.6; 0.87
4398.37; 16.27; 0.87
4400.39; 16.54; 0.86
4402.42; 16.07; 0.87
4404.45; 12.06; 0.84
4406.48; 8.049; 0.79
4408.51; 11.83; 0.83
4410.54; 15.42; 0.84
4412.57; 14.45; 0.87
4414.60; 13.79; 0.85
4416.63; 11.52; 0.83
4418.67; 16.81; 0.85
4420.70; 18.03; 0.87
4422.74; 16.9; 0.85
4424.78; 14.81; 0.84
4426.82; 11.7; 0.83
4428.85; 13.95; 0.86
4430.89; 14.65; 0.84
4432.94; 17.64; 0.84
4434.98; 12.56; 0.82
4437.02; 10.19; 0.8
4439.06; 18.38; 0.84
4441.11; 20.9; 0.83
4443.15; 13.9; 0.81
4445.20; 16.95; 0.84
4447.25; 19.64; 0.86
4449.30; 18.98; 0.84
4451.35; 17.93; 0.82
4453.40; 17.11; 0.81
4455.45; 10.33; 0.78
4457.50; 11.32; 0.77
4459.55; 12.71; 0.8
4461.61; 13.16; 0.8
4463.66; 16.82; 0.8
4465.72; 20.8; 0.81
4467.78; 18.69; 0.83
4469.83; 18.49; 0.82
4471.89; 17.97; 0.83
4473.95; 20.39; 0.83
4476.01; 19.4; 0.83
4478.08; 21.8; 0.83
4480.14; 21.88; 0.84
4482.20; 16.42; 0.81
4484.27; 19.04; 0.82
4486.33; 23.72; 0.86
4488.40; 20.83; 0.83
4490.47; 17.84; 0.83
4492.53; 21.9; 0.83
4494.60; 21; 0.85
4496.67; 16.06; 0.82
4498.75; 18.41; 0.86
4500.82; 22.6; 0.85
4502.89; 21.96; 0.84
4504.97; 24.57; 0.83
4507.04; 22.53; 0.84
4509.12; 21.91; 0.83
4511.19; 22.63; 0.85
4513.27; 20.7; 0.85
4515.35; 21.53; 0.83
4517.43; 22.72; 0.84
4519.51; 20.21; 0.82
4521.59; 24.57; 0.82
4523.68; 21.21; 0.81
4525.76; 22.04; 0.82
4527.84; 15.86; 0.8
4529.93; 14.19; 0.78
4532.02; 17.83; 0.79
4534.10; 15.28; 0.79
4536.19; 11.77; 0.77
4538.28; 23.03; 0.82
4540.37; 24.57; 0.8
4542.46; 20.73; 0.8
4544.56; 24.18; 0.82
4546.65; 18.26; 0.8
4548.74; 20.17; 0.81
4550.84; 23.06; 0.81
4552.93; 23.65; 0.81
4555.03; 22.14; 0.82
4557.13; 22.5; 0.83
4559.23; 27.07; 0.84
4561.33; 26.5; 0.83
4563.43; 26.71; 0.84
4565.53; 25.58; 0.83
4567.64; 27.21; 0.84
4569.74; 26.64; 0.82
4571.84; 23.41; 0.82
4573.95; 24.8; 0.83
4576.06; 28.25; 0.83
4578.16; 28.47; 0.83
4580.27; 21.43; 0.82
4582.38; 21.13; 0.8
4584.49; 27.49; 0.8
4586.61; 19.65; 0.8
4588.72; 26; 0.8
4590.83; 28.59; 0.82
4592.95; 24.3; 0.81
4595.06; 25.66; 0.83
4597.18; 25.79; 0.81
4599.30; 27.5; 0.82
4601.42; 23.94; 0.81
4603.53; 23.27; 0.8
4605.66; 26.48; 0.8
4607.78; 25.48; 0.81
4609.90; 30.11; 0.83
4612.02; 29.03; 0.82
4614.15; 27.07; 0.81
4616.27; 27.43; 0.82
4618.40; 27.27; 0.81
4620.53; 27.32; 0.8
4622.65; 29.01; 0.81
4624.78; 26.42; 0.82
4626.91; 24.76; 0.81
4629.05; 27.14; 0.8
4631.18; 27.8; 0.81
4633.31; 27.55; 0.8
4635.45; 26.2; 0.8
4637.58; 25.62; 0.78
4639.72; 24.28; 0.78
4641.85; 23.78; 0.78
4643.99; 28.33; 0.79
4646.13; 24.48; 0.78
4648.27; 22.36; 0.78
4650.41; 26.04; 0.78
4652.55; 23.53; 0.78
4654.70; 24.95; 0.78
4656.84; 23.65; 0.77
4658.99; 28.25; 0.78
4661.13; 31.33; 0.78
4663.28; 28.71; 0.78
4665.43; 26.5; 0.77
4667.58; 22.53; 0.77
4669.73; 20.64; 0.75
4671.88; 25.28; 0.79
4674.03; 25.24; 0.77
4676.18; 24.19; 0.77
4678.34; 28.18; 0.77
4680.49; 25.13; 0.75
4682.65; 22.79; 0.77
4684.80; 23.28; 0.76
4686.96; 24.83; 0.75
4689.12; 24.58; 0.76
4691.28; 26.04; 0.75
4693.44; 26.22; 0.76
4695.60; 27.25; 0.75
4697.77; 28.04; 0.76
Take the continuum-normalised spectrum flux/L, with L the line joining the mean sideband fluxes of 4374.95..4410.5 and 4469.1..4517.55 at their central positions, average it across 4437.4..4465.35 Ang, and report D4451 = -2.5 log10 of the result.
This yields 0.08 mag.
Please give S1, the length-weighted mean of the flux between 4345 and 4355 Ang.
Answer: 12.7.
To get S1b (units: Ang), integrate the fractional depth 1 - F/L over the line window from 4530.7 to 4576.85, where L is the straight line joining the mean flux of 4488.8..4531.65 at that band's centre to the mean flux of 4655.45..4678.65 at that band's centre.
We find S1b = -1.4 Ang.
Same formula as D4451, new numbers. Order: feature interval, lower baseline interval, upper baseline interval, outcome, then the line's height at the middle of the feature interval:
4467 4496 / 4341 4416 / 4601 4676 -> -0.10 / 18.1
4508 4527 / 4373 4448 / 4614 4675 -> -0.13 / 19.5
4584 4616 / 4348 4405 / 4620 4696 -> -0.13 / 23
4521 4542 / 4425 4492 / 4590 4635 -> 0.14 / 21.7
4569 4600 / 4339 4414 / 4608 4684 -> -0.10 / 23.1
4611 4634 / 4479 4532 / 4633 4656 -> -0.12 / 24.4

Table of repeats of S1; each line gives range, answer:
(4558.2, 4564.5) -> 26.8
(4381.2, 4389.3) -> 11.1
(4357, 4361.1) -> 12.2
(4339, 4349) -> 13.1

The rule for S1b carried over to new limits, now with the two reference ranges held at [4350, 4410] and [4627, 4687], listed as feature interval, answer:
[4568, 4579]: -2.41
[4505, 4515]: -1.88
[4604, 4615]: -1.96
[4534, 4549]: 0.10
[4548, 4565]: -2.66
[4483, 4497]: -1.94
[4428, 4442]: -0.19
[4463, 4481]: -2.86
